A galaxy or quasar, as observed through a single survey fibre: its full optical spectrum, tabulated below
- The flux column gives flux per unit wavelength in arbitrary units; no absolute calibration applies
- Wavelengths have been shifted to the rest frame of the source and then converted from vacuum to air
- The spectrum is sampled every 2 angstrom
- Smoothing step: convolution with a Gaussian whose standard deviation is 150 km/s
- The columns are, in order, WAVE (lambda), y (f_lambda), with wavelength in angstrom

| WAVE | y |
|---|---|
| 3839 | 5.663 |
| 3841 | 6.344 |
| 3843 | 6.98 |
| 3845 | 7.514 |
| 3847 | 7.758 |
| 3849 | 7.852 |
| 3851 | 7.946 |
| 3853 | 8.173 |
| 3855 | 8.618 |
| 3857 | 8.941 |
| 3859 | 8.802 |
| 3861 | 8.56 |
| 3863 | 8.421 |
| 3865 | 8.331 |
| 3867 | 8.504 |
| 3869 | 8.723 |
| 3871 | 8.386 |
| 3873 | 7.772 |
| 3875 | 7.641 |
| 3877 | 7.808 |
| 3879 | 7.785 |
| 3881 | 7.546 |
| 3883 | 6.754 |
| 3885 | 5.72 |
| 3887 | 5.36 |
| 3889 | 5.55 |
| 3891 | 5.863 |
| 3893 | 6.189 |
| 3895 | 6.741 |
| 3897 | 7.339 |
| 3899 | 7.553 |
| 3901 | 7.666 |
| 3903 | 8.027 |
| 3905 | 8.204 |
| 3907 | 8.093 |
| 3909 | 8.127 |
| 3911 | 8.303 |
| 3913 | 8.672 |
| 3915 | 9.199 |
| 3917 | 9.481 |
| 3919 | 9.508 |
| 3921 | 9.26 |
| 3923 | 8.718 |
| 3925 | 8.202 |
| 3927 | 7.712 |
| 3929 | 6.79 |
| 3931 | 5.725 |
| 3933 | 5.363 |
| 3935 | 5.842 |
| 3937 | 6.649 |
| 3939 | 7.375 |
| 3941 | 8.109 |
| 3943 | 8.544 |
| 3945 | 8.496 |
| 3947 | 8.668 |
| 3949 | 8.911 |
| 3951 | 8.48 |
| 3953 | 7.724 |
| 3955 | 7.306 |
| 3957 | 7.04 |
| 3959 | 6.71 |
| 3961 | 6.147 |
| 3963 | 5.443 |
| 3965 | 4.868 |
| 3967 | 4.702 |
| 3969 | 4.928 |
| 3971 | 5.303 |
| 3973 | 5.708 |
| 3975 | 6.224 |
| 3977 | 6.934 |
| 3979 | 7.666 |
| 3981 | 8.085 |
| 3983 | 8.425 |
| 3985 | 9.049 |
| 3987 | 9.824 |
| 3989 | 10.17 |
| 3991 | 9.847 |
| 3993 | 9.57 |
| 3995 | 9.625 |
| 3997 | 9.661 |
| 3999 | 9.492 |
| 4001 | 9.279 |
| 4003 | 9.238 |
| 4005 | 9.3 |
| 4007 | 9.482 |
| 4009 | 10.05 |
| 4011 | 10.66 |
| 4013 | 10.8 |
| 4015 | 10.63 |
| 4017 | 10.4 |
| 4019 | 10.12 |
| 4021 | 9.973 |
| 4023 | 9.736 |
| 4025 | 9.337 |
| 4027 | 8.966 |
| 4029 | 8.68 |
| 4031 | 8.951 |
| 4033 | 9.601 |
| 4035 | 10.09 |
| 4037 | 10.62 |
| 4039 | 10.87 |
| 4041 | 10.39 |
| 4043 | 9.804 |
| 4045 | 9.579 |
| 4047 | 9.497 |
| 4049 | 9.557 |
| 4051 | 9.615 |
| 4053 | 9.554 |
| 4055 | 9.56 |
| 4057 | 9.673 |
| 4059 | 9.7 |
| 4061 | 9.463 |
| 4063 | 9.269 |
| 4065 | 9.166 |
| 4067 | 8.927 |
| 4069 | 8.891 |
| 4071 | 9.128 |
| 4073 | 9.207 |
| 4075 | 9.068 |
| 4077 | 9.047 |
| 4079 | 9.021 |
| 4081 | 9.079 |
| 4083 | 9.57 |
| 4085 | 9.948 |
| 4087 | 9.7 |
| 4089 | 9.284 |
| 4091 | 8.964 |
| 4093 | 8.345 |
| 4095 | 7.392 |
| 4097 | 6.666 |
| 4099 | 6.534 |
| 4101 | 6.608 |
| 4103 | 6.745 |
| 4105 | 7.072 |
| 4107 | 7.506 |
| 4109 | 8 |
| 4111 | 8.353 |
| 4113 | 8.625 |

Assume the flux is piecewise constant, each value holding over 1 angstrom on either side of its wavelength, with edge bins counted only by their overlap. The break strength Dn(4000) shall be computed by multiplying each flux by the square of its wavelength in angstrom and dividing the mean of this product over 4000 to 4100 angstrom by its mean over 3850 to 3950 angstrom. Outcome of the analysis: 1.30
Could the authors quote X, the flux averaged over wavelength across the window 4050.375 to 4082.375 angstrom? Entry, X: 9.27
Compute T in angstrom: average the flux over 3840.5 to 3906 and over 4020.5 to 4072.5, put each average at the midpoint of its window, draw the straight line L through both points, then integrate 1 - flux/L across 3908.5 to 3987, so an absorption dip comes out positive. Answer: 9.1 angstrom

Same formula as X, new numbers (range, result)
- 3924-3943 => 6.95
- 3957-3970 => 5.59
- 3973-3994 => 8.44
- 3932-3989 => 7.14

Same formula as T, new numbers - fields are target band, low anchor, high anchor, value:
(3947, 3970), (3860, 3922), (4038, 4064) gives 5.15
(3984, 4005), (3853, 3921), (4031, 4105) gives -2.40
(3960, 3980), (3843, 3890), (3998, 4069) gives 7.08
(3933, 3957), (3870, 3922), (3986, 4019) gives 2.73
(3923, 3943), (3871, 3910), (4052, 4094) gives 1.62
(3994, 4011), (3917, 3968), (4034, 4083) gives -2.23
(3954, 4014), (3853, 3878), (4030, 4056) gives 8.42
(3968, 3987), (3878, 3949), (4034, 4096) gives 2.89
